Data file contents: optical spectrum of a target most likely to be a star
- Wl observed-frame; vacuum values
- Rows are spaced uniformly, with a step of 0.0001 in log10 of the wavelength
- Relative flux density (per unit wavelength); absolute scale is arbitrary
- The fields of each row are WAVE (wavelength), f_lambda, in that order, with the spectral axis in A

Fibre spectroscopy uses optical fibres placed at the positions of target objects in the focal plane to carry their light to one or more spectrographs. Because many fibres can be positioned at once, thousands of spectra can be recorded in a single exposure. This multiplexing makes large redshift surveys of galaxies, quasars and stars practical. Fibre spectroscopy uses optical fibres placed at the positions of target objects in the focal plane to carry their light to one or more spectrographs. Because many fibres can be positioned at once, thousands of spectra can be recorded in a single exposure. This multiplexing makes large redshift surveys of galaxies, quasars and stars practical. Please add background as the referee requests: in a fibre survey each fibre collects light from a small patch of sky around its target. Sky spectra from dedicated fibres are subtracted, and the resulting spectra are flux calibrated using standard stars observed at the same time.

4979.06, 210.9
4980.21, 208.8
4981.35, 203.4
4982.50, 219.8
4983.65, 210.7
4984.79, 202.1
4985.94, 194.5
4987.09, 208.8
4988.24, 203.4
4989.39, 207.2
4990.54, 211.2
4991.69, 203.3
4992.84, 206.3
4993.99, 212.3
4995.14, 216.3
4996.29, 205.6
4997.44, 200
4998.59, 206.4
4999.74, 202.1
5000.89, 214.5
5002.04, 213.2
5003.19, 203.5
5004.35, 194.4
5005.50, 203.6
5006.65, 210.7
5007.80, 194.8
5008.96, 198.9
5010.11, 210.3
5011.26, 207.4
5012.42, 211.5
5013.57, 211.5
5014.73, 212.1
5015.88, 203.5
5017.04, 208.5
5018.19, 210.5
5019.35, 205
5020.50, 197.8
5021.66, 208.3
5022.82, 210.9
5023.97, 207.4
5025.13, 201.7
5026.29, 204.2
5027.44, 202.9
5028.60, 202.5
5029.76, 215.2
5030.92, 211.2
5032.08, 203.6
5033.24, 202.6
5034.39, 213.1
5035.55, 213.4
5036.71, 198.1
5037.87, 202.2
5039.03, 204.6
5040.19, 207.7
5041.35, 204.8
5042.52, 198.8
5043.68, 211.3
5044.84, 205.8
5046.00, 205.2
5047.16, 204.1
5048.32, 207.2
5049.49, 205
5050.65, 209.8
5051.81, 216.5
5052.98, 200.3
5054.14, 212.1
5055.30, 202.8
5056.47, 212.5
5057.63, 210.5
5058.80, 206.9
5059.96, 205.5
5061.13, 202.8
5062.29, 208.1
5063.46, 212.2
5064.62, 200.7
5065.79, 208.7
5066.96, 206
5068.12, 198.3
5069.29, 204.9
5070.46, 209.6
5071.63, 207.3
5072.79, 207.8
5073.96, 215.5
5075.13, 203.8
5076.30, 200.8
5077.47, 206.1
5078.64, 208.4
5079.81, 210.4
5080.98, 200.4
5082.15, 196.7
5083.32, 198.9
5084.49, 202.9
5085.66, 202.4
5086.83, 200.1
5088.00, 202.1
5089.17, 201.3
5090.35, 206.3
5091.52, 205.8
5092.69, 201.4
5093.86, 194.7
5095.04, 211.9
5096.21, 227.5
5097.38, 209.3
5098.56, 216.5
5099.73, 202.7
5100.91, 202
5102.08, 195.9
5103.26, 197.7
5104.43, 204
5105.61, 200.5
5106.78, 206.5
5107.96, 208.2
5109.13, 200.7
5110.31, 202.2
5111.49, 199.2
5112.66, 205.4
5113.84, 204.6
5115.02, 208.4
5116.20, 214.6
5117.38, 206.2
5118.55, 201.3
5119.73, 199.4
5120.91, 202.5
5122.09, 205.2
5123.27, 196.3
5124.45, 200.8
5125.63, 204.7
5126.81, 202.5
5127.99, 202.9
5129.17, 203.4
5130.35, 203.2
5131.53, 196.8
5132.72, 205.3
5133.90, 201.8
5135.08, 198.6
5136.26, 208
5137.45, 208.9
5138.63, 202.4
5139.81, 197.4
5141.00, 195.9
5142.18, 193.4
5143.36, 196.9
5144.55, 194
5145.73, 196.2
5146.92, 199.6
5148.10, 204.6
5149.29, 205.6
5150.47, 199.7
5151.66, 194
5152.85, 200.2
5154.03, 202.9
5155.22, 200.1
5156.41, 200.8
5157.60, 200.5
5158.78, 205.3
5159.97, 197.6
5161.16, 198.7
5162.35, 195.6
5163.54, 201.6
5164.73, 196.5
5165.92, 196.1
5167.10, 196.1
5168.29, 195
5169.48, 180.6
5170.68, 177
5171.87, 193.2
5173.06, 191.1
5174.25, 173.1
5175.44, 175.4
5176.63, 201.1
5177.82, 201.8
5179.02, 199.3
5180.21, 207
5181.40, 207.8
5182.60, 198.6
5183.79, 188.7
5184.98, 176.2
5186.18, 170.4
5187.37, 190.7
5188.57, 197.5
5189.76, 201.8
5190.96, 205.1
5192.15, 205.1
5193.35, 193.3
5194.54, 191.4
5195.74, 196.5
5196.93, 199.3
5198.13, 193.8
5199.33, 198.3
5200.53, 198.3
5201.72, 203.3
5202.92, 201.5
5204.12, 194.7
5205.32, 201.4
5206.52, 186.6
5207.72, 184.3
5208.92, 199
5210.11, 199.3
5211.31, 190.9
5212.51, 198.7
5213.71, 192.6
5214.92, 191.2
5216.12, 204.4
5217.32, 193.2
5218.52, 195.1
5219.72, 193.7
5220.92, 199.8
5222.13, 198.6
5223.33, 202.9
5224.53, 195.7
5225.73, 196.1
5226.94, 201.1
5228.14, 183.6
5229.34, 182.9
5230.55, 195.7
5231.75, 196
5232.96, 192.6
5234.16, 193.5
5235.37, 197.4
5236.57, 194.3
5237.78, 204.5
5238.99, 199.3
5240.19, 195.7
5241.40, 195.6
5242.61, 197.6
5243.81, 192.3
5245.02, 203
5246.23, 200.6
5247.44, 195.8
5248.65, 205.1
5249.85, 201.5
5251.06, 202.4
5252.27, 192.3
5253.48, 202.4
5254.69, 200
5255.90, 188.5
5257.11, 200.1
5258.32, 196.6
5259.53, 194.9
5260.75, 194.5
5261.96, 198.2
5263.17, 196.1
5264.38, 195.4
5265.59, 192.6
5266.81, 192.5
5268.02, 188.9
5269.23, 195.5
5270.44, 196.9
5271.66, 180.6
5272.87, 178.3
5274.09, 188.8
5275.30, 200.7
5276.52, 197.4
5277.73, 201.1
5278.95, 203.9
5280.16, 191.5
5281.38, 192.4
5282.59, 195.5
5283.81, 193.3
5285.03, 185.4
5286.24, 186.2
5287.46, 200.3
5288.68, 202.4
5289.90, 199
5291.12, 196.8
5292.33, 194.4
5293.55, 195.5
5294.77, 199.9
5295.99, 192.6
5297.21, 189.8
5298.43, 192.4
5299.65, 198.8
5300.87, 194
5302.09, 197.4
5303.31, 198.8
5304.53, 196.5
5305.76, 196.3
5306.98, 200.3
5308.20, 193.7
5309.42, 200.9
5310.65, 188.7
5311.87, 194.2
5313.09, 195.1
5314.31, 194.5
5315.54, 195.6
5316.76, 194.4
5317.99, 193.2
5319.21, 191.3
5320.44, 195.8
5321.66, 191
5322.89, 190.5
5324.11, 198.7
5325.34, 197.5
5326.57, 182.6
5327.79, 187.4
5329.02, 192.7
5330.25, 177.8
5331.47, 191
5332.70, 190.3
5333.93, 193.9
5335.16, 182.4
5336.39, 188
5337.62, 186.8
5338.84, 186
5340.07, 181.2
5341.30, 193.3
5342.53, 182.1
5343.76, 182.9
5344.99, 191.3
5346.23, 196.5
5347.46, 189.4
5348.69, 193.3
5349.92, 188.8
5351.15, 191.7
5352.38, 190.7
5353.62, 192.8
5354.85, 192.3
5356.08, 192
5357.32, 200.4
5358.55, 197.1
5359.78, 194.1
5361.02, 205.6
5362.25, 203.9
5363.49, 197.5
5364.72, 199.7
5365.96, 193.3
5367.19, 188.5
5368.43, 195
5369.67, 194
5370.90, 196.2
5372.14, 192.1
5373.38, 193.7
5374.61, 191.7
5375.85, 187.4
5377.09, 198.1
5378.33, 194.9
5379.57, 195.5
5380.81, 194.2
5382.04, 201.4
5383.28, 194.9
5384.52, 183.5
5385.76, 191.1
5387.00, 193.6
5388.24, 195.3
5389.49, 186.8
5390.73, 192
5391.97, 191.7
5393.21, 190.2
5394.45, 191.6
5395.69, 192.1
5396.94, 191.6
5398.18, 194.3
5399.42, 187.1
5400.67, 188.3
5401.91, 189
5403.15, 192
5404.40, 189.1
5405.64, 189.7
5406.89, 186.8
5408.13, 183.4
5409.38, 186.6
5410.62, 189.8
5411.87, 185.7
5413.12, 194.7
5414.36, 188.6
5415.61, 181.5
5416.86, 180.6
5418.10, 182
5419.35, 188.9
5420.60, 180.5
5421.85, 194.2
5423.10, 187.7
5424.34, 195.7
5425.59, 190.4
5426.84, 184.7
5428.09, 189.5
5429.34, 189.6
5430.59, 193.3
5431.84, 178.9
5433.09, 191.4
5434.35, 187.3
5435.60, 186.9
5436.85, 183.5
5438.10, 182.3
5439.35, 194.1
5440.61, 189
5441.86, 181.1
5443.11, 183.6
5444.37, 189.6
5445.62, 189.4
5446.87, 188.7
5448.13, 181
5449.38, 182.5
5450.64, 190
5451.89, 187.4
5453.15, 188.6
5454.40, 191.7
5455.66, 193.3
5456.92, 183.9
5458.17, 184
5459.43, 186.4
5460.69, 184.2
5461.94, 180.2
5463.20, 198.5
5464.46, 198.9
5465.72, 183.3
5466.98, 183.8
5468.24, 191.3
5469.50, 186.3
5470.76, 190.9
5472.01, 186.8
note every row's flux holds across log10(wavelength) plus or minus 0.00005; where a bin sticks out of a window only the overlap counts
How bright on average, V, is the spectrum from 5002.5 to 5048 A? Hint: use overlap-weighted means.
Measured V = 206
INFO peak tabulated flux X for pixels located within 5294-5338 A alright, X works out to 200.9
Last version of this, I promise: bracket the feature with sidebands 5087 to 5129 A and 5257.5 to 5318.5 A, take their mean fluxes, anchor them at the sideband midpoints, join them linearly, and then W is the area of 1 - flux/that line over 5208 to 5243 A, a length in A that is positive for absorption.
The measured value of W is 0.4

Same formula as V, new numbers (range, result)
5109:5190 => 198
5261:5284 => 194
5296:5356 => 192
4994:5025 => 207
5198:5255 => 197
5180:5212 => 195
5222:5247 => 196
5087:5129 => 204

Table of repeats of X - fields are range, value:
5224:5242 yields 204.5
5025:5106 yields 227.5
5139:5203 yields 207.8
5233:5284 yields 205.1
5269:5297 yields 203.9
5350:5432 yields 205.6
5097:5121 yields 216.5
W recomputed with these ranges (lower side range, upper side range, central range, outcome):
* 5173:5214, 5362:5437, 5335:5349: 0.28 A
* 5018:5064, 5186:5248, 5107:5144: -0.18 A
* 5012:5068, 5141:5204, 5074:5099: -0.29 A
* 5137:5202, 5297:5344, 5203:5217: 0.00 A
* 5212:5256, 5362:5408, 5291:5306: -0.05 A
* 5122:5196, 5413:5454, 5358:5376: -0.56 A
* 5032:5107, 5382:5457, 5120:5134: 0.05 A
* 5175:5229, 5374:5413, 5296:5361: 0.12 A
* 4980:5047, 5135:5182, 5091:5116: -0.56 A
